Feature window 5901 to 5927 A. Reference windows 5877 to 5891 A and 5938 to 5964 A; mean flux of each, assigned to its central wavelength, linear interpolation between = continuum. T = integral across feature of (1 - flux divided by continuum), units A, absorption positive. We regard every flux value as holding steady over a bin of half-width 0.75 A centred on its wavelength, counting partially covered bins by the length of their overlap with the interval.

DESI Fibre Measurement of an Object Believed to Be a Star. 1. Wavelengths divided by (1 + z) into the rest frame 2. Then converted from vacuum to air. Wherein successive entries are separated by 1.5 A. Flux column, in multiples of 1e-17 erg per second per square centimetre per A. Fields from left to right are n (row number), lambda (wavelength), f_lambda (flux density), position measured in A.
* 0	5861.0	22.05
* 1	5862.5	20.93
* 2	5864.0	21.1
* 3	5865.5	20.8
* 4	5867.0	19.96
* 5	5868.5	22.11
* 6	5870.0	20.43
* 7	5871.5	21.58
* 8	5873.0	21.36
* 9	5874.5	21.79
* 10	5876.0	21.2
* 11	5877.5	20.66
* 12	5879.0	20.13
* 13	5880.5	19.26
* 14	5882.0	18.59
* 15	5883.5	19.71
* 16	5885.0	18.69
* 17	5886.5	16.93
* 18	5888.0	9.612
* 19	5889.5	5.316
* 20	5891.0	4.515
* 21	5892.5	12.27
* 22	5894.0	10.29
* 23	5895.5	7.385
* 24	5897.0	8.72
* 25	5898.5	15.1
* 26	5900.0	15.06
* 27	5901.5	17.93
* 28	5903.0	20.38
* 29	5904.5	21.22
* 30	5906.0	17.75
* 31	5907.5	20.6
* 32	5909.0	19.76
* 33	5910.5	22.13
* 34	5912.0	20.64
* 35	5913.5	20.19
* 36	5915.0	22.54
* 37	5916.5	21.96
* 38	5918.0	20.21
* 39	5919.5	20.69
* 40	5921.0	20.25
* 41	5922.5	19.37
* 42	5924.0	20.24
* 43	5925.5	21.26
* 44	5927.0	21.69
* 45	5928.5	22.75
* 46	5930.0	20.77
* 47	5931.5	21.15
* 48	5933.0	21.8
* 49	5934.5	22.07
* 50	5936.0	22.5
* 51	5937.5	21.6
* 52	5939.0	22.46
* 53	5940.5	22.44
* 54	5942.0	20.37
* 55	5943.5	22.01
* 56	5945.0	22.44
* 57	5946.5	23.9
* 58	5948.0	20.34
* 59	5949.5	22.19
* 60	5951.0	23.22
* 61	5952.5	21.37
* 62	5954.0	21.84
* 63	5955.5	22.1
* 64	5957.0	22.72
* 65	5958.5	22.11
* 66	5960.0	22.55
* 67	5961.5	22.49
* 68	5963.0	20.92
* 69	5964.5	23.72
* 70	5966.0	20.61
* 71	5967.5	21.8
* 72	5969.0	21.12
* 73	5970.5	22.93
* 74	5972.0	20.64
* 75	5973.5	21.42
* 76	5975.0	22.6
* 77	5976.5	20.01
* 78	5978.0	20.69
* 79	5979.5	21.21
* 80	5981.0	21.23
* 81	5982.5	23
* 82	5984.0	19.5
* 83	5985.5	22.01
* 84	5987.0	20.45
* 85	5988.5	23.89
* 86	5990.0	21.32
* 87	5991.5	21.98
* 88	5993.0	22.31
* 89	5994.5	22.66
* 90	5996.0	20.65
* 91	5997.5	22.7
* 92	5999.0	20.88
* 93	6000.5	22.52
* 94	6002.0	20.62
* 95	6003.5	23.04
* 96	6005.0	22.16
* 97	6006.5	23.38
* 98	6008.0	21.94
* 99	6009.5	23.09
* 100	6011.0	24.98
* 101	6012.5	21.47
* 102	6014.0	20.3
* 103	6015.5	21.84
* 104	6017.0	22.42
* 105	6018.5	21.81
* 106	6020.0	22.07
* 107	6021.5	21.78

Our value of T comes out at -2.6 A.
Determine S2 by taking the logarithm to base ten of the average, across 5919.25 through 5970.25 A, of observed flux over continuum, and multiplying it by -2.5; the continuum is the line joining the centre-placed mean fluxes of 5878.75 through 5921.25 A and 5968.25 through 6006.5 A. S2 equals -0.13 mag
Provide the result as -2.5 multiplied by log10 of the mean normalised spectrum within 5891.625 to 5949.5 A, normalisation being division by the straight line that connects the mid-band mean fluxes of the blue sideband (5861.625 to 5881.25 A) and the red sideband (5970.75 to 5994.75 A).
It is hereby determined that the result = 0.09 mag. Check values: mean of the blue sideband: 20.9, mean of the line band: 19.6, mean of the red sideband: 21.6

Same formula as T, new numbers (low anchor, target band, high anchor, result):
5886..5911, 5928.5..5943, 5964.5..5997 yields -3.42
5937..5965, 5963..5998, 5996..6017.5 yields 0.81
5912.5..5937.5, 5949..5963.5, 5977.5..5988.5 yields -0.60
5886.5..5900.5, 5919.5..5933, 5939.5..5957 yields -2.93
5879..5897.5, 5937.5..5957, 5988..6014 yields -4.65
